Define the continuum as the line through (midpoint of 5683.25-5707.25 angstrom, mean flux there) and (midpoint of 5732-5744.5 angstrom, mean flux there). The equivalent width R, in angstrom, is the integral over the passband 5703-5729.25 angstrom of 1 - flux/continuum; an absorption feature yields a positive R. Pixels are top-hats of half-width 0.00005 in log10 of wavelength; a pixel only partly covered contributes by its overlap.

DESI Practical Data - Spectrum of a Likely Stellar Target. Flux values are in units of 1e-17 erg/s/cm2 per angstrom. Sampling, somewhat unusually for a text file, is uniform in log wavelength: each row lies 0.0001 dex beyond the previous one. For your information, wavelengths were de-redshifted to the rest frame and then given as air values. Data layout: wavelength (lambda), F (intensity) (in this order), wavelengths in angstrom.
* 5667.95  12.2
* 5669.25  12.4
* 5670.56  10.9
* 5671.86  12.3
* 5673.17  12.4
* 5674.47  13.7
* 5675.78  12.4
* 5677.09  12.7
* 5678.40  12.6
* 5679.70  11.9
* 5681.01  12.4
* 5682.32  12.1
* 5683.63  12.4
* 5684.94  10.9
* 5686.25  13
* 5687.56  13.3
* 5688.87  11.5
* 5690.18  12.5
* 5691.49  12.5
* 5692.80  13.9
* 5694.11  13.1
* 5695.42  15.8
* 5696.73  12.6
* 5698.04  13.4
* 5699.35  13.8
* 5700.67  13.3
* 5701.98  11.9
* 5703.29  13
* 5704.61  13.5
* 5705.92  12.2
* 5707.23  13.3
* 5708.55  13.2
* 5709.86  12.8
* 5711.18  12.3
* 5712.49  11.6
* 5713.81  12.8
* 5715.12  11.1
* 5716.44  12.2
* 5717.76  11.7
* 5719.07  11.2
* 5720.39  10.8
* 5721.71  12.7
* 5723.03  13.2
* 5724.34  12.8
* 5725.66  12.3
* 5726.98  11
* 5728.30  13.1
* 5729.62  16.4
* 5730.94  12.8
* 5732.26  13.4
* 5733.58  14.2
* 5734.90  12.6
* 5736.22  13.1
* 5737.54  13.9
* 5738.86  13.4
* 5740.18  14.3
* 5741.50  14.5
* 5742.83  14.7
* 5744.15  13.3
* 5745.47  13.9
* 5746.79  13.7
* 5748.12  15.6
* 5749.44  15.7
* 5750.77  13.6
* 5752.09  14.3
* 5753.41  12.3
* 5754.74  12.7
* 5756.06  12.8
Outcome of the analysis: 1.9 angstrom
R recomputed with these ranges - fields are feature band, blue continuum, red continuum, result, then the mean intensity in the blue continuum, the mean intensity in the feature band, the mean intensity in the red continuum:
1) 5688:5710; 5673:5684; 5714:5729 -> -1.4 angstrom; 12.5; 13.1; 12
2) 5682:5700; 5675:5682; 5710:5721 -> -1.1 angstrom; 12.4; 12.9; 11.8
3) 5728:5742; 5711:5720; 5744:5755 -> -0.8 angstrom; 11.8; 13.8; 14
